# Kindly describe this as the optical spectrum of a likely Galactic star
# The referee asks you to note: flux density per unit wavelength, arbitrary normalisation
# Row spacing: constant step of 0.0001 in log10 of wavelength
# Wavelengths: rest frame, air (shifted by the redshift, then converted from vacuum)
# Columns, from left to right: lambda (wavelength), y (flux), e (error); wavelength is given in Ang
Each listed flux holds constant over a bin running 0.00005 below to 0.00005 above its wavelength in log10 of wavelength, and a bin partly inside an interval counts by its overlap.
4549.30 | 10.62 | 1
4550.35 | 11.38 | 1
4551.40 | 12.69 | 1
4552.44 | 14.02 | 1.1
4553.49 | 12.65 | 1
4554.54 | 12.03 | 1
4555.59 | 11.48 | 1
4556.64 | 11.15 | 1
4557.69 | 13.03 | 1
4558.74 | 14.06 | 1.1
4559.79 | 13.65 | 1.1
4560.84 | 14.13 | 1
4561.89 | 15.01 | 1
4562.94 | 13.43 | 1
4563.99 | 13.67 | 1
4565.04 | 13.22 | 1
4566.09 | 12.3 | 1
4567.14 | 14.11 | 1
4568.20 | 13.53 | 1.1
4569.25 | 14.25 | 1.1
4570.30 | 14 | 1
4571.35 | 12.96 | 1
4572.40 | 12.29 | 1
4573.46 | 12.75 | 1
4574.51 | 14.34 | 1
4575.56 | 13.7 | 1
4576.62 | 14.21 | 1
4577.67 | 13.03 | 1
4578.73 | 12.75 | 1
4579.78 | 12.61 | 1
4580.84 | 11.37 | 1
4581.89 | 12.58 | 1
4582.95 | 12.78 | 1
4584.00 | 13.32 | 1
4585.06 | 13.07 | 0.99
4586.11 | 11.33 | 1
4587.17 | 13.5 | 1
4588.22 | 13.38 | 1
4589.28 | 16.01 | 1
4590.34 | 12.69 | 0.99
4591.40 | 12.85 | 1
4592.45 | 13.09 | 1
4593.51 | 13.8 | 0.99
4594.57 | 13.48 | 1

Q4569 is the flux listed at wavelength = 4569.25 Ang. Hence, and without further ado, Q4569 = 14.25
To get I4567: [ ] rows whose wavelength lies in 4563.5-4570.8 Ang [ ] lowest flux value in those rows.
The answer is 12.3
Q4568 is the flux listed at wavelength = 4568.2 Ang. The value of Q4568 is 13.53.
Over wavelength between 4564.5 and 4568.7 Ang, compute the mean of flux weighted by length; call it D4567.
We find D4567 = 13.3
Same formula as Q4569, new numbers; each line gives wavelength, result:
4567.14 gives 14.11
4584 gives 13.32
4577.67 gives 13.03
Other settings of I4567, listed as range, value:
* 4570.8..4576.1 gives 12.29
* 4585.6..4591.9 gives 11.33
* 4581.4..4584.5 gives 12.58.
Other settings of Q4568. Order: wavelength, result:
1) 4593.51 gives 13.8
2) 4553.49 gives 12.65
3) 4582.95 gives 12.78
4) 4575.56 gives 13.7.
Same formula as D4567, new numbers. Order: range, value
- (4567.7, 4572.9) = 13.4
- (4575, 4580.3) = 13.3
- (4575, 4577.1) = 13.9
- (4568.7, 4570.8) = 14.1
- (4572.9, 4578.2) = 13.6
